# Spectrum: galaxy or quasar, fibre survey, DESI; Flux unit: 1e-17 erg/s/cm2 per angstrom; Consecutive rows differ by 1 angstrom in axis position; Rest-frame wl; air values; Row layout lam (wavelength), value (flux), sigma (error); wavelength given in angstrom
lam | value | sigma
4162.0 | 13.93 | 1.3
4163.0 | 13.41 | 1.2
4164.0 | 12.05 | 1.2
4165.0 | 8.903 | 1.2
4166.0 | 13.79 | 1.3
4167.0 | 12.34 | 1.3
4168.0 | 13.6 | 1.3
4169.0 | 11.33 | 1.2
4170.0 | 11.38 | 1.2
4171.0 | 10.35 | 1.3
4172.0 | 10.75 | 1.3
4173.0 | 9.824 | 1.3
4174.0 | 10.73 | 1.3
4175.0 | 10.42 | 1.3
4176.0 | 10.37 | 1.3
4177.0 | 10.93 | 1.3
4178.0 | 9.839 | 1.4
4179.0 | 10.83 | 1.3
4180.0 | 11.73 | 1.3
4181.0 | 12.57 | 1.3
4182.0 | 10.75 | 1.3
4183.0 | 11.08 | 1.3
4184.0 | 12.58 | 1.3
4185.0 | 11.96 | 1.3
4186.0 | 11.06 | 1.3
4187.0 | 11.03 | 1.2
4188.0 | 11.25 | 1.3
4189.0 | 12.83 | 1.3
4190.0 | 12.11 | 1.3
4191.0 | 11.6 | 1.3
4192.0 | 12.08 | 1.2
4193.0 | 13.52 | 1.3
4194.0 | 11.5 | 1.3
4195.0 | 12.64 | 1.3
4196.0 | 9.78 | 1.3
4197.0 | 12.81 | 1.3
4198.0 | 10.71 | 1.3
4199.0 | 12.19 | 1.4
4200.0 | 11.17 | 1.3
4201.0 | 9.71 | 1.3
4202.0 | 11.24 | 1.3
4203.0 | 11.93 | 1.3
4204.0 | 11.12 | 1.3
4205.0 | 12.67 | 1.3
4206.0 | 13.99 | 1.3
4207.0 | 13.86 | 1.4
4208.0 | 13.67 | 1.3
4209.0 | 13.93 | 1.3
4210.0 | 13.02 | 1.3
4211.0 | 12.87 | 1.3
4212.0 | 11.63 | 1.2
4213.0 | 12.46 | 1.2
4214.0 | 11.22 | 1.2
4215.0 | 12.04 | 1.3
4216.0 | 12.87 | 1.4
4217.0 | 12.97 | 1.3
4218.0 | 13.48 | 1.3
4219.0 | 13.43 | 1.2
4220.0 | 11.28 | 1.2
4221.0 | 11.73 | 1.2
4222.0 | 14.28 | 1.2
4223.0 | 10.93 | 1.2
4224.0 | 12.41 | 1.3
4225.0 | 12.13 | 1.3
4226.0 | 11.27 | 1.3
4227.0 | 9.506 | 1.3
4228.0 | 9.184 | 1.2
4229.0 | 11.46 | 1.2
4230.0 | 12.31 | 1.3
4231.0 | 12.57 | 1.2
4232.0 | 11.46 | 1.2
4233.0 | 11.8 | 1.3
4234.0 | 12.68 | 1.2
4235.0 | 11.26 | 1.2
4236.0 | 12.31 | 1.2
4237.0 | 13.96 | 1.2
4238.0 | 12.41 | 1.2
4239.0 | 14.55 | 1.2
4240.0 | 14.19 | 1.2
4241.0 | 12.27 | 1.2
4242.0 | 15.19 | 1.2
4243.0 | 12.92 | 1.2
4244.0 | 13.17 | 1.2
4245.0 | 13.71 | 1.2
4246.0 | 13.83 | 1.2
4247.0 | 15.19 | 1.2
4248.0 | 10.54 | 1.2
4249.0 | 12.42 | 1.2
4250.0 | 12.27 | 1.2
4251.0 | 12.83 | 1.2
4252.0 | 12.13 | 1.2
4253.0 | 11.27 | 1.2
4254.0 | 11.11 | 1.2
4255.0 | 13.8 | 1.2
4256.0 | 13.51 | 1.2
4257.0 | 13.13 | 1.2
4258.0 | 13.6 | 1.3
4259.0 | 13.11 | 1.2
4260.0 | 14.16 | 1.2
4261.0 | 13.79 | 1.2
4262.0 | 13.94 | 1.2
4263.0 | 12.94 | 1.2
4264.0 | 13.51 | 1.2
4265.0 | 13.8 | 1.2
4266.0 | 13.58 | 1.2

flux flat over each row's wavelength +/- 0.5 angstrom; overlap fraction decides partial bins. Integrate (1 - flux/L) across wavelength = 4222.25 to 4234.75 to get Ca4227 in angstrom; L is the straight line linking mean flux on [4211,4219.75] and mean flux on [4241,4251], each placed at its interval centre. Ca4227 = 1.2 angstrom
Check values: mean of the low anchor 12.5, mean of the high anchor 13.2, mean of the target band 11.5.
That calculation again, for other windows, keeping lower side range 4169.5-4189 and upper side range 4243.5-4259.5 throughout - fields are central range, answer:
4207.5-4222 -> -0.9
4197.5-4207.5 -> -0.2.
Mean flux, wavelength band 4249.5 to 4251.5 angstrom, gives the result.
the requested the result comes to 12.6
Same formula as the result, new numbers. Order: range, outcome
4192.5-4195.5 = 12.6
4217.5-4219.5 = 13.5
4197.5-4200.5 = 11.4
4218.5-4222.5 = 12.7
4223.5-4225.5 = 12.3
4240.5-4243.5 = 13.5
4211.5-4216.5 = 12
